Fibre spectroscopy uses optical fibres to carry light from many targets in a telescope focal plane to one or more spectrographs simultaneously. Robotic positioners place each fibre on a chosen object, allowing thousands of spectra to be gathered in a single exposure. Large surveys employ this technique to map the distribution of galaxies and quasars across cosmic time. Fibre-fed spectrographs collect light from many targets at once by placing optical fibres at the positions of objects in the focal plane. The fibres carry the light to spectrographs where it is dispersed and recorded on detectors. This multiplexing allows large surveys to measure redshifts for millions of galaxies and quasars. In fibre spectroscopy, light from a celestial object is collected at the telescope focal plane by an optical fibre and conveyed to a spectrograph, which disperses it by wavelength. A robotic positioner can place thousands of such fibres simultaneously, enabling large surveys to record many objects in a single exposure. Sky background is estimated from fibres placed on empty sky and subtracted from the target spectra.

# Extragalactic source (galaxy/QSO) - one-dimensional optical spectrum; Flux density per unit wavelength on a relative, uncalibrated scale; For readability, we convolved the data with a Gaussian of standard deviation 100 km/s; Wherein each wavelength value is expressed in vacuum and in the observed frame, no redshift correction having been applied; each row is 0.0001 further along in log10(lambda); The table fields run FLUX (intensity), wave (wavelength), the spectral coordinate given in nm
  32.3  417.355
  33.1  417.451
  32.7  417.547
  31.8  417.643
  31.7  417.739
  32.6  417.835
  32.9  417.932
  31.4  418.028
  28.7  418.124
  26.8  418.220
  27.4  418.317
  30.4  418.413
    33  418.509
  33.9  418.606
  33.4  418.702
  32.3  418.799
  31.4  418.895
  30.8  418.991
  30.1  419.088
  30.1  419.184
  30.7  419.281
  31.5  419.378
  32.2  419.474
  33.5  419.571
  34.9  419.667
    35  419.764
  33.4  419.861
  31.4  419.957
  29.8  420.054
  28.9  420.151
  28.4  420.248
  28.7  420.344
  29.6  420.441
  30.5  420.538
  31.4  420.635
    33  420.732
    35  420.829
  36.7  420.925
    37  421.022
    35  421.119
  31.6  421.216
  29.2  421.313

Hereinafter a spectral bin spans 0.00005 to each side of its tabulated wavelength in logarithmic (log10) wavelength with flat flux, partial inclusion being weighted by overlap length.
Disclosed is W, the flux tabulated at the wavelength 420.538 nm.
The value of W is 30.5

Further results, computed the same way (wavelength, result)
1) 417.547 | 32.7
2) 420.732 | 33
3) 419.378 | 31.5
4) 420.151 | 28.9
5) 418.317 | 27.4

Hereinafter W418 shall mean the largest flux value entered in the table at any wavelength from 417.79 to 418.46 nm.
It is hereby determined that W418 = 32.9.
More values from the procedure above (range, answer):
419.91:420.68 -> 31.4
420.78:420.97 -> 36.7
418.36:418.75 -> 33.9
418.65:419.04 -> 33.4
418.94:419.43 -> 31.5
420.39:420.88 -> 35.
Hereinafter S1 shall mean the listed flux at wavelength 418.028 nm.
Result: 31.4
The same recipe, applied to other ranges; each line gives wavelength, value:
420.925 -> 36.7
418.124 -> 28.7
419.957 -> 31.4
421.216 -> 31.6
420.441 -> 29.6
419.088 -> 30.1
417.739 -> 31.7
